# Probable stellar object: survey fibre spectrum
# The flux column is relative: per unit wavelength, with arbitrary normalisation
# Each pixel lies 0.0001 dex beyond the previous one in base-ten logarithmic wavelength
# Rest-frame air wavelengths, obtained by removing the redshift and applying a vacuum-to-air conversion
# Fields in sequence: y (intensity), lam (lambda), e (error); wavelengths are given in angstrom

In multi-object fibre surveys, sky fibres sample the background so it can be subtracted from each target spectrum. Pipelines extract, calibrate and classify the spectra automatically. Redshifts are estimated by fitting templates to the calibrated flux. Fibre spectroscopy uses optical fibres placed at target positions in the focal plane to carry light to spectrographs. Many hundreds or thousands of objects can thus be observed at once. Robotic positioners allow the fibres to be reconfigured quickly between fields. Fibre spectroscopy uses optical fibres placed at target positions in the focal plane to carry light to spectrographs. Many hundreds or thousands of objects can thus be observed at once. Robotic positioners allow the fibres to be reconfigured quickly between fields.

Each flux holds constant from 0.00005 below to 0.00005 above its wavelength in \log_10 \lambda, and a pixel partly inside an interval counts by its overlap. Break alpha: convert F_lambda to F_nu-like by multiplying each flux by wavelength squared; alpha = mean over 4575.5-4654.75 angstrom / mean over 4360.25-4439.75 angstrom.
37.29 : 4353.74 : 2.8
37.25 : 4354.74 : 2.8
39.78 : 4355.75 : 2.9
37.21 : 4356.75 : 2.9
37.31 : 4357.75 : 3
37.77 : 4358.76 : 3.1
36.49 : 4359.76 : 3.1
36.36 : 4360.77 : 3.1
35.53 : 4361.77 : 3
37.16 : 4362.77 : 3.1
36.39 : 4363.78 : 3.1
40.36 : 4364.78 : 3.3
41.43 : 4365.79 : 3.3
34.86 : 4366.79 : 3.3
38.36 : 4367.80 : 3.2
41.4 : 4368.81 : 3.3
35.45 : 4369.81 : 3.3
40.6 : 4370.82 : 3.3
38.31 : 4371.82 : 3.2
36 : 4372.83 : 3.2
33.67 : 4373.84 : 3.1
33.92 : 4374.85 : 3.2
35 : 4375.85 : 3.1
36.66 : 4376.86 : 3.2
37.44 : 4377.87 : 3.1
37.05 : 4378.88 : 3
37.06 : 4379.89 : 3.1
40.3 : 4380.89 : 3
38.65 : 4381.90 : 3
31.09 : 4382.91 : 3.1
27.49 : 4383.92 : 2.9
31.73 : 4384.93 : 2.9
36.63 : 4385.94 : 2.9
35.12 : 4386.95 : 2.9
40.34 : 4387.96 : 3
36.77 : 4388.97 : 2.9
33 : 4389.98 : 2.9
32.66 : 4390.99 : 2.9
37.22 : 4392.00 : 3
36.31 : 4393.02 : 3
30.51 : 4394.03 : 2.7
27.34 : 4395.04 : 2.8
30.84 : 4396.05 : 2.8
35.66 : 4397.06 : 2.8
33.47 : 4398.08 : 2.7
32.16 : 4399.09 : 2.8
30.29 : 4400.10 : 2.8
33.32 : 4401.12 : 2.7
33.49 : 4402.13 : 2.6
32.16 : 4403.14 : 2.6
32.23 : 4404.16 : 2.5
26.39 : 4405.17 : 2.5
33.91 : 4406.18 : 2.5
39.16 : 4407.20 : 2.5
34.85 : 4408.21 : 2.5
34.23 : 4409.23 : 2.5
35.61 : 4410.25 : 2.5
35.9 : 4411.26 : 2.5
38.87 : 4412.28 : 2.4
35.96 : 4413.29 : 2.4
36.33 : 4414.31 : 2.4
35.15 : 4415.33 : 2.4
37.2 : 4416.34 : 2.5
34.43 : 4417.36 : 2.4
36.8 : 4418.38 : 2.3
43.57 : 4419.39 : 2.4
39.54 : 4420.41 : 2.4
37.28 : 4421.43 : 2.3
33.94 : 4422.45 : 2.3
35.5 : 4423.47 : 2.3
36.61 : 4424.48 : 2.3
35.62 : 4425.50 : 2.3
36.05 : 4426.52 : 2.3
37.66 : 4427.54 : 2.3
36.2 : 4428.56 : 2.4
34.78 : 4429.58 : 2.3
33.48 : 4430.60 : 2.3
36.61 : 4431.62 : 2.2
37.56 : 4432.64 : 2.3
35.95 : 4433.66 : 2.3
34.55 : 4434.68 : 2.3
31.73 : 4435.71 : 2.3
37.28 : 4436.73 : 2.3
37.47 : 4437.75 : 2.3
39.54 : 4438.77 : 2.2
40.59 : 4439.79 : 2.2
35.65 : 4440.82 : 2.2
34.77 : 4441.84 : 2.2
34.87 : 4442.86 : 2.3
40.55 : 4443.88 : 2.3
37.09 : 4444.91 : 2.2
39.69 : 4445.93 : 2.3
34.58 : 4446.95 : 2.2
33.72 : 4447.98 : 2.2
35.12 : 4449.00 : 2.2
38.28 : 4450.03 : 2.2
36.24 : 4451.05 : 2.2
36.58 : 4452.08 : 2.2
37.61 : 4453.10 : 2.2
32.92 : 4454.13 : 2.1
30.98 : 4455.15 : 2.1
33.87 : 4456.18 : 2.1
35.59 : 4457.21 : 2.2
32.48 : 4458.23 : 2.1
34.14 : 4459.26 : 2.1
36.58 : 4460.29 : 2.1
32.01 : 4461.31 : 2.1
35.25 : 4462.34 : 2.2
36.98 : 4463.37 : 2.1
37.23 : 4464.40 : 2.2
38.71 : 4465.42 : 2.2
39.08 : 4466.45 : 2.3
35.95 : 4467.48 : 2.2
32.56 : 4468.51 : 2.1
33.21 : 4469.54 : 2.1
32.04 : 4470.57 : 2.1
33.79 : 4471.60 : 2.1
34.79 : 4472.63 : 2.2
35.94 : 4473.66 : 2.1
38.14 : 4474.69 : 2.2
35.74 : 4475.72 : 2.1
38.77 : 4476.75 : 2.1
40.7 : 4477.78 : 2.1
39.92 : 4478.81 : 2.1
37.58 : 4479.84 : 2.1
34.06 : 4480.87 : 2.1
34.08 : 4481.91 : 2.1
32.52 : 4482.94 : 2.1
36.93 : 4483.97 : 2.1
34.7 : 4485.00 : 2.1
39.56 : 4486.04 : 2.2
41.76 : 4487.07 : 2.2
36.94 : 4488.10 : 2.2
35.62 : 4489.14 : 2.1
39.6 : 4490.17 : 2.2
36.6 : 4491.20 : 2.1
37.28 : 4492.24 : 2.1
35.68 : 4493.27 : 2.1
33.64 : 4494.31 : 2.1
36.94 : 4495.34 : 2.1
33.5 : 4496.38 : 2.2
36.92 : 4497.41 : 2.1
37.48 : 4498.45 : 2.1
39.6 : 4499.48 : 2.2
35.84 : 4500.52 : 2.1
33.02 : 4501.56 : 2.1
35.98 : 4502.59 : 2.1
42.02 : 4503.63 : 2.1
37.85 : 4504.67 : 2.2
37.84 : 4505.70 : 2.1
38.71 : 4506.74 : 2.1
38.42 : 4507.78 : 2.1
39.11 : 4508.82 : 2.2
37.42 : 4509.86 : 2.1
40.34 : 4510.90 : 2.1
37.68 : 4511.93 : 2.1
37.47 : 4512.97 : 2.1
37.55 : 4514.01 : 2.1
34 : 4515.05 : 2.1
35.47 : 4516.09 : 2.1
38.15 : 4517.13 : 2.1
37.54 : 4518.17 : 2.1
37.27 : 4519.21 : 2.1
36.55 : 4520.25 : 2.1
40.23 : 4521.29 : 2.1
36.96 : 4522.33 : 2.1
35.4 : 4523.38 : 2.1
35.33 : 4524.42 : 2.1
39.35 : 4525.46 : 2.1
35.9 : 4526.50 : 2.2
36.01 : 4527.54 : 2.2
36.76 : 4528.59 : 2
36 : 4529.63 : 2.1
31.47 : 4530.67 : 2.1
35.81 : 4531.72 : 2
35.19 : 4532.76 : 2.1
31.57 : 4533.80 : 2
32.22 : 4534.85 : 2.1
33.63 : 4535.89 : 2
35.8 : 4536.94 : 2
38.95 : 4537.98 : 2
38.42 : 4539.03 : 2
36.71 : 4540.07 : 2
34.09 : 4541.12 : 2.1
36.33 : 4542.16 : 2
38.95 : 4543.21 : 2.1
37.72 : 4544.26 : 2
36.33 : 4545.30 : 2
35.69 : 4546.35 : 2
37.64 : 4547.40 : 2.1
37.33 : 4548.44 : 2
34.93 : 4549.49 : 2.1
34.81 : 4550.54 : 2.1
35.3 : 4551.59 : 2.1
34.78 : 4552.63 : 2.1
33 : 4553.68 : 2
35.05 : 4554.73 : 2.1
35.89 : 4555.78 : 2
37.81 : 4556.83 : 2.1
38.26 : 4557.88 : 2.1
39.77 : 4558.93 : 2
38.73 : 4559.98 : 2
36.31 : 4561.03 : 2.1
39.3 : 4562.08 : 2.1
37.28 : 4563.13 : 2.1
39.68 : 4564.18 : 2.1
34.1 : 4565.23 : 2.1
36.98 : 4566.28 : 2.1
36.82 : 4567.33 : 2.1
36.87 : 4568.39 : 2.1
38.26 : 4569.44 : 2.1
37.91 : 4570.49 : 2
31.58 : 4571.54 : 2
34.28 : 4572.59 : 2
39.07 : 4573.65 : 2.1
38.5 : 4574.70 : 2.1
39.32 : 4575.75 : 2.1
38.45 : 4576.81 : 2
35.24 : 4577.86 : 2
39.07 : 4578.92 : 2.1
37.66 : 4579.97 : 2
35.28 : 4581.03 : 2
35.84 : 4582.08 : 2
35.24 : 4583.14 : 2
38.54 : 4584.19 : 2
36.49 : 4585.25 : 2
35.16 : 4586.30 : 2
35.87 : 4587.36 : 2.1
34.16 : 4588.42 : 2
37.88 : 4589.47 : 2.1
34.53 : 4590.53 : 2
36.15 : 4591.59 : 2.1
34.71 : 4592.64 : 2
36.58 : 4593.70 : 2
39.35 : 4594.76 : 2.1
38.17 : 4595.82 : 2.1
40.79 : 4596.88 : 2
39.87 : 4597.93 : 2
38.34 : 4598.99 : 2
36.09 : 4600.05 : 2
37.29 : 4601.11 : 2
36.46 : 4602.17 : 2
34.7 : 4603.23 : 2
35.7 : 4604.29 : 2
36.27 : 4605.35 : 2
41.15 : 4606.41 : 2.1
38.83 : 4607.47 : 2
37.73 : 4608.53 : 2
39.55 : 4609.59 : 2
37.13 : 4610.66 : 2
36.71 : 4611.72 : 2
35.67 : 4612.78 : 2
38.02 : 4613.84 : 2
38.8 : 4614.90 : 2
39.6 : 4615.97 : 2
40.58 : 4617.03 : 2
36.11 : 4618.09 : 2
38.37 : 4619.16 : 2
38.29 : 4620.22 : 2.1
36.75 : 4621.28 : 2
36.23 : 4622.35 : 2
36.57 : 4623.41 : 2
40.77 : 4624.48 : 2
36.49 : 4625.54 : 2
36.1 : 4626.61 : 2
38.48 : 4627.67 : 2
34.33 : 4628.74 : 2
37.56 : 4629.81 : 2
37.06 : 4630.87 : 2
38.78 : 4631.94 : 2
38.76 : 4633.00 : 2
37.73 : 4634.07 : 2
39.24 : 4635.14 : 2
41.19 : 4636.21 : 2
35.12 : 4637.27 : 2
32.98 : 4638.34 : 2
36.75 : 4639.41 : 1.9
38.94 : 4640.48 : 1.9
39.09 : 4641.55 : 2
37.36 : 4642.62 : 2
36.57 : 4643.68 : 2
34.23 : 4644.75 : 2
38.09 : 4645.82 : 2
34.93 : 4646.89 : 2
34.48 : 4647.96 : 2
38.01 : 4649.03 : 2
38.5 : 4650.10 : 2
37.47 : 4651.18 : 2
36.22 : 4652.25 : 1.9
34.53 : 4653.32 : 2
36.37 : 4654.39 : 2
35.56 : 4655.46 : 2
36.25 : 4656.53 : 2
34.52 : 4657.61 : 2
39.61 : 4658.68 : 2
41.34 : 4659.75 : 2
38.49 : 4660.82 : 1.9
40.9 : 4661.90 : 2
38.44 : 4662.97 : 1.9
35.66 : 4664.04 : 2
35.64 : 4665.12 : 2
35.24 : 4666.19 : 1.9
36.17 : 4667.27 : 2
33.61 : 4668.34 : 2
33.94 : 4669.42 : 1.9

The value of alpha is 1.15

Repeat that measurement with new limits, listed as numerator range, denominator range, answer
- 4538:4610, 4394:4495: 1.10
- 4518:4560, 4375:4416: 1.12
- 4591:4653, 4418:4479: 1.12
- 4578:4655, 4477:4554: 1.06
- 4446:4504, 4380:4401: 1.10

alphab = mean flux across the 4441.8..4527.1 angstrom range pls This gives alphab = 36.5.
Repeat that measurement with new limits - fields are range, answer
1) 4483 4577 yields 36.7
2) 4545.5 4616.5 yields 37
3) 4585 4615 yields 37.2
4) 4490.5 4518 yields 37.1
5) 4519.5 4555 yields 35.9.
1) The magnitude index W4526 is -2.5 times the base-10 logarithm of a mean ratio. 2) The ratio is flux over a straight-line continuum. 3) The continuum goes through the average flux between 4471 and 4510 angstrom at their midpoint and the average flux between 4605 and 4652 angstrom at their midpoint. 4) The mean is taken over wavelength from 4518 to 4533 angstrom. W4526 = 0.02 mag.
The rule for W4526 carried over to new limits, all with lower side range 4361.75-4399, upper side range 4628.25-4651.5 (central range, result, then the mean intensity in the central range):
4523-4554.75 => 0.03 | 35.7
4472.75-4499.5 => -0.02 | 36.9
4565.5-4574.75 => 0.01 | 36.5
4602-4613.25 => -0.01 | 37.3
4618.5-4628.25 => -0.01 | 37.5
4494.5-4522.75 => -0.03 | 37.4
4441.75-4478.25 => 0.01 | 35.7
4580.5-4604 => 0.01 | 36.7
